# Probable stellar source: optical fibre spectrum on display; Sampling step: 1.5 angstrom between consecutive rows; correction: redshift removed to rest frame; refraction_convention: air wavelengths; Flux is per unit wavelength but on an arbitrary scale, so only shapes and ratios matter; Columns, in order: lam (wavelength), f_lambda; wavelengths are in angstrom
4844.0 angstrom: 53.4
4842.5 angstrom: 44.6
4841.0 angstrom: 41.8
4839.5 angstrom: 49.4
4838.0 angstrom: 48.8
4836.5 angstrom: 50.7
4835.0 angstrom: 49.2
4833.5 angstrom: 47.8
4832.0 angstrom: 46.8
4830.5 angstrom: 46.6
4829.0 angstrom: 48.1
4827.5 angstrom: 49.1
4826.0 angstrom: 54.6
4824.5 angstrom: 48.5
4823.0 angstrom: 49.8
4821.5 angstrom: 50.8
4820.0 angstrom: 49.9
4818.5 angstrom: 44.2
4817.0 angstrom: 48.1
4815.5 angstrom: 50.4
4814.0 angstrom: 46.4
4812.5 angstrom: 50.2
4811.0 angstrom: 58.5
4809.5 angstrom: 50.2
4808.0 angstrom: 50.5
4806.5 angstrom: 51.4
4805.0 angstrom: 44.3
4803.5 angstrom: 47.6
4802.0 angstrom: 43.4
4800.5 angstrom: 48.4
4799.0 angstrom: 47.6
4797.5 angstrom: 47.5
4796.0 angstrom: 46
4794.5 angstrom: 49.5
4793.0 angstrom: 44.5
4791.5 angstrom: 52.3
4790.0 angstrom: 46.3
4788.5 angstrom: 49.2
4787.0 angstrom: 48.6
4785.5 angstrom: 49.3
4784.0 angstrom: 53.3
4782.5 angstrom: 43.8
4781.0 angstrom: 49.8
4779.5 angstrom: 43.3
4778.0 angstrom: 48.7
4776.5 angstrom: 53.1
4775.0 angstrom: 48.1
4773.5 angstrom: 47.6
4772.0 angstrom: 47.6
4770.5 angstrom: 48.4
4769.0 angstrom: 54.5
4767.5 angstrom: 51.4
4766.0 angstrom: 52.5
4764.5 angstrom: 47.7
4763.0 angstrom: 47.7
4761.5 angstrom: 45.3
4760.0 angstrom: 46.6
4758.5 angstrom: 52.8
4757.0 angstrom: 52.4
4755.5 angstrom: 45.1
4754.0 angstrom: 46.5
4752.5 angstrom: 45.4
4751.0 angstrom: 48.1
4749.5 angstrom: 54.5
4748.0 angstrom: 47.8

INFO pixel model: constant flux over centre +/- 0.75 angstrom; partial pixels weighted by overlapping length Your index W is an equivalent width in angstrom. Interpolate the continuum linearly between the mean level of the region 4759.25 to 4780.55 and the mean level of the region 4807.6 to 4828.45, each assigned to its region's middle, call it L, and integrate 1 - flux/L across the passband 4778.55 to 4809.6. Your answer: 1.0 angstrom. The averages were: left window 48.8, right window 50.1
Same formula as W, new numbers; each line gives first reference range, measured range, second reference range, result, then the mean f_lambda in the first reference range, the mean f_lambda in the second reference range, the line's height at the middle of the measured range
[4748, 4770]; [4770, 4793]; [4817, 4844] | 0.2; 49.3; 48.4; 49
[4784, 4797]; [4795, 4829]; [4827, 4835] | -0.6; 48.5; 47.8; 48.1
